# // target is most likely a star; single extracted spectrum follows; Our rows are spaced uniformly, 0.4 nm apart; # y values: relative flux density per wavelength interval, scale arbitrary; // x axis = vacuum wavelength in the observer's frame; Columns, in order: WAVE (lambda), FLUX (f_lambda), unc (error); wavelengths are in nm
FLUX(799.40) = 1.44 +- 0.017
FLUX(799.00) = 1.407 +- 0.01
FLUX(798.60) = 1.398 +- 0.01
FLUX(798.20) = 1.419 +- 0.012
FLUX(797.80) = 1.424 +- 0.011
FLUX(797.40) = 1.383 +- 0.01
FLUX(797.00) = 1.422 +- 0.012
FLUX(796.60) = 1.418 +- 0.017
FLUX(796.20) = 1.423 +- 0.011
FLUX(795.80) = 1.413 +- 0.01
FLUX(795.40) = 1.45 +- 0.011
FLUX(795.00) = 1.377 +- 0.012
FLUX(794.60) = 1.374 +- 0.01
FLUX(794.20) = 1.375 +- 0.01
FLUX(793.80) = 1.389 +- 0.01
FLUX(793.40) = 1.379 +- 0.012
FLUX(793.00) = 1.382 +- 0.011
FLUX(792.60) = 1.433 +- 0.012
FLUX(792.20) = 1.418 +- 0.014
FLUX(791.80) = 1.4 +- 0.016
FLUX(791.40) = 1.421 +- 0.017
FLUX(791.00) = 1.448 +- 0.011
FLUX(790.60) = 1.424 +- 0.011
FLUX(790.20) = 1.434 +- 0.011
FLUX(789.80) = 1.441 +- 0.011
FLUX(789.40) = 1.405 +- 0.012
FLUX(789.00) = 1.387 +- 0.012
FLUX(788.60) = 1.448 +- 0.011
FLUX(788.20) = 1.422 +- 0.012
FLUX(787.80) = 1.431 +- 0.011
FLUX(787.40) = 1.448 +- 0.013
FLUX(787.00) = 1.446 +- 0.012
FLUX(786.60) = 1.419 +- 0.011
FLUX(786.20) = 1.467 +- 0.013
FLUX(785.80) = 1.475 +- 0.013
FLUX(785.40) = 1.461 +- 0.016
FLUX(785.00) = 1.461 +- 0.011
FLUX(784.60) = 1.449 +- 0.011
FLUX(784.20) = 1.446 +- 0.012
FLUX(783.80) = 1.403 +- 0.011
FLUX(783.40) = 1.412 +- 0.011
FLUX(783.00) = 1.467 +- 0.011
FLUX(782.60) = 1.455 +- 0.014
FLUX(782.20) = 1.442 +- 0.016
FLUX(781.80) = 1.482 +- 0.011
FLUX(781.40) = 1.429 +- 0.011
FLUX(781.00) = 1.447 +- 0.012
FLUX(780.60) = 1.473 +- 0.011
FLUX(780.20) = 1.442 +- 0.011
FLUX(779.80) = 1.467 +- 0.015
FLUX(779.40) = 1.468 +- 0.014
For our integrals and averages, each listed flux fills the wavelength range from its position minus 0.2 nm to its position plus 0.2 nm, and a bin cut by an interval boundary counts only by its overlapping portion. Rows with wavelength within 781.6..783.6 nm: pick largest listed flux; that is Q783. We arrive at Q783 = 1.482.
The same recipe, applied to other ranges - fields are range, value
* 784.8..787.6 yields 1.475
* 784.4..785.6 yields 1.461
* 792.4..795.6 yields 1.45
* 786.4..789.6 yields 1.448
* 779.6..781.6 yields 1.473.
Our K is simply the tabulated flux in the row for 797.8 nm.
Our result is 1.424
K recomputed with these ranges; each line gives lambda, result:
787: 1.446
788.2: 1.422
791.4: 1.421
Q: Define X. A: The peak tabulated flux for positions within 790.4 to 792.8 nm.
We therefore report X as 1.448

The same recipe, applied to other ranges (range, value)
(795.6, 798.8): 1.424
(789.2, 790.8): 1.441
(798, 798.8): 1.419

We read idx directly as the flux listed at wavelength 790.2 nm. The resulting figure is 1.434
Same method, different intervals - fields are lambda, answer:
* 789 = 1.387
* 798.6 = 1.398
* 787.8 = 1.431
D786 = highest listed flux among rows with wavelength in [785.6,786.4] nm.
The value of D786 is 1.475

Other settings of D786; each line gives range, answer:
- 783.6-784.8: 1.449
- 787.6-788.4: 1.431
